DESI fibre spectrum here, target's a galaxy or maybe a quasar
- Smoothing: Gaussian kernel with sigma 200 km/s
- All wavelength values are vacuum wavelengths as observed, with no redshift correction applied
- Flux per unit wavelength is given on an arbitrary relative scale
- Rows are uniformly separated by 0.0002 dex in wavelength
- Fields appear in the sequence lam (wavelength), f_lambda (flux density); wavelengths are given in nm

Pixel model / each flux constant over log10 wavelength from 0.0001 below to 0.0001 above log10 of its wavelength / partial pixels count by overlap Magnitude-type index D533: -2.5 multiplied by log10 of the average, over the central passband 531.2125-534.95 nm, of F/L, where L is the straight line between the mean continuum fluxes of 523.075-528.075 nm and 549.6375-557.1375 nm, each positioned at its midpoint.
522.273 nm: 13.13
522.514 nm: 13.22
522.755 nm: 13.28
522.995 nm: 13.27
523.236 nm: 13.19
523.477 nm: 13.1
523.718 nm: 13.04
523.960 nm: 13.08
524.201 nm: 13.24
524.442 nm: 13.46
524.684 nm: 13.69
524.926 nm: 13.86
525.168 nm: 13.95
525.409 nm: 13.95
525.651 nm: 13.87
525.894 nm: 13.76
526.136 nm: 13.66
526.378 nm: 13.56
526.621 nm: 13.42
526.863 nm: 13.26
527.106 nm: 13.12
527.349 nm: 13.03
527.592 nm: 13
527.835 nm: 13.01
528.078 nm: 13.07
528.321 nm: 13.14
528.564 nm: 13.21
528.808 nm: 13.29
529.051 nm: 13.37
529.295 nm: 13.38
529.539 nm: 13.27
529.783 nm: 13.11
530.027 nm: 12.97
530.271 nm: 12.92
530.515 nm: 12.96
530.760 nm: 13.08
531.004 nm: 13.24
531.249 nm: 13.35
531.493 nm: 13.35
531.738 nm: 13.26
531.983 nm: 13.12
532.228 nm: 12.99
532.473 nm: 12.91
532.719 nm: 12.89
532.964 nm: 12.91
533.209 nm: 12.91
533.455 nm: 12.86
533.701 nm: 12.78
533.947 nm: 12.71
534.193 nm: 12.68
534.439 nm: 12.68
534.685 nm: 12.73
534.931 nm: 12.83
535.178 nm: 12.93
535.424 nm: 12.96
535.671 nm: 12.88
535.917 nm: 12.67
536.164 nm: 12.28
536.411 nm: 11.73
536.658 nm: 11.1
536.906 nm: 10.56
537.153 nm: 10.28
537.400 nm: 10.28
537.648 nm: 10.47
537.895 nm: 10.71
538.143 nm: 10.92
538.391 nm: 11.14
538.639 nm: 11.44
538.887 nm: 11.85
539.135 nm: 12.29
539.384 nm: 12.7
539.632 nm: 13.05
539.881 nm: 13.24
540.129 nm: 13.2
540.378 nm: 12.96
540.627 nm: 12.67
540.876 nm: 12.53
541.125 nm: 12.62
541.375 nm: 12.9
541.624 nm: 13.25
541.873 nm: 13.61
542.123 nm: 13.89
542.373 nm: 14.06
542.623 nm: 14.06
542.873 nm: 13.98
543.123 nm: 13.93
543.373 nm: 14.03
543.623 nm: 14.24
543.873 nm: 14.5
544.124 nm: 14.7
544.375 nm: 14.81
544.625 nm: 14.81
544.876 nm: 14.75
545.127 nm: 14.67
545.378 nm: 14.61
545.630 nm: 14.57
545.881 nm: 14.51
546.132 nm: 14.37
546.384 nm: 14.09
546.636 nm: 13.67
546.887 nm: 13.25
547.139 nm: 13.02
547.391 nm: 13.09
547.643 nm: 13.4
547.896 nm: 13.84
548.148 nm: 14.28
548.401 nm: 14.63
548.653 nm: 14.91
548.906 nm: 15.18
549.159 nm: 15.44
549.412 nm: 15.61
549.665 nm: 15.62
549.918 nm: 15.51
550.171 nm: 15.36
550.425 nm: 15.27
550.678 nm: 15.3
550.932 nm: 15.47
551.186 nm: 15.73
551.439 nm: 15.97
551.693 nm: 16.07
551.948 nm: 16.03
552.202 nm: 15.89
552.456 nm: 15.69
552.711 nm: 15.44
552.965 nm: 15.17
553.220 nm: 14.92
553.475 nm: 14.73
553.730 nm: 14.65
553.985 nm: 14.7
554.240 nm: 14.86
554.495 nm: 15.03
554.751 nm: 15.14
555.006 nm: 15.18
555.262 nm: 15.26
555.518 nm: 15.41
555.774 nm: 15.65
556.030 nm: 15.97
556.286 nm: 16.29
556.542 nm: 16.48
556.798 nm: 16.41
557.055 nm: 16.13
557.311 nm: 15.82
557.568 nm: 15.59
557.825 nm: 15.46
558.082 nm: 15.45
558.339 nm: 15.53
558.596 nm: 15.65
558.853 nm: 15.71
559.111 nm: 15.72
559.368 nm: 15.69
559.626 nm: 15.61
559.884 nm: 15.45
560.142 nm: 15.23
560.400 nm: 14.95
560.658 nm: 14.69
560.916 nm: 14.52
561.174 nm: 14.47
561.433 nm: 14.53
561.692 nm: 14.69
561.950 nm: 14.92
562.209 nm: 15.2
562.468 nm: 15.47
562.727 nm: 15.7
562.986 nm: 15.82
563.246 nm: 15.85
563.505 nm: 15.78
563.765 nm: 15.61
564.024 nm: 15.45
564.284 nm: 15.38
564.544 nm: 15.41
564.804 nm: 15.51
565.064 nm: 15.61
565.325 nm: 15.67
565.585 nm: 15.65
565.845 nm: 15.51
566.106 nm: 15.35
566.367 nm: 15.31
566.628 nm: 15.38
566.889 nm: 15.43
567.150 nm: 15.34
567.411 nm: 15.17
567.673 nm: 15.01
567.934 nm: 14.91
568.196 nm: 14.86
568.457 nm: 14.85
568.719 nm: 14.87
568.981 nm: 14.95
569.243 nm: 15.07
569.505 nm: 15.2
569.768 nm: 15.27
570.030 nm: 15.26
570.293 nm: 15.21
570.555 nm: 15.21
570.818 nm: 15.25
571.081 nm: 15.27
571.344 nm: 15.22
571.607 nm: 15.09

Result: 0.08 mag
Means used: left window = 13.4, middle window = 12.9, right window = 15.5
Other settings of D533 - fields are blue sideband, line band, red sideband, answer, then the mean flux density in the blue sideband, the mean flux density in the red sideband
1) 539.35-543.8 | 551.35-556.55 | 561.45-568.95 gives -0.07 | 13.4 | 15.3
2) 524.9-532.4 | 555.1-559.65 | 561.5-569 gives -0.06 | 13.3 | 15.3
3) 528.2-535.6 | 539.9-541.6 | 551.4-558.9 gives 0.09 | 13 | 15.5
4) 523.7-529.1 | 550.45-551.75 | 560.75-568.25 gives -0.07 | 13.4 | 15.3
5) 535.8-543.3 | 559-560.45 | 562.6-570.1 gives -0.06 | 12.4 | 15.4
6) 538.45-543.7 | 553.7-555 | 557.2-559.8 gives 0.01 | 13.1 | 15.6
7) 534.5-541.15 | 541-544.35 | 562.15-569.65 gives -0.10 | 12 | 15.4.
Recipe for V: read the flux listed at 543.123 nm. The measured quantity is 13.93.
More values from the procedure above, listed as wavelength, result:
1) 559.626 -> 15.61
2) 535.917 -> 12.67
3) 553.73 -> 14.65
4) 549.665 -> 15.62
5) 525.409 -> 13.95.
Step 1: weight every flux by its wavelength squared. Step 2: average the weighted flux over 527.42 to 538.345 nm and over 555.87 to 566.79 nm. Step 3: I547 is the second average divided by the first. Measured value 1.37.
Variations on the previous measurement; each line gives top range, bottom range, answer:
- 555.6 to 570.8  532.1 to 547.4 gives 1.29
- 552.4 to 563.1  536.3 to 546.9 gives 1.25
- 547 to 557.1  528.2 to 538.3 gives 1.30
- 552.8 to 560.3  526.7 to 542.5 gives 1.33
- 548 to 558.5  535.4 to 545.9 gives 1.25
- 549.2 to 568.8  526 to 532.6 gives 1.30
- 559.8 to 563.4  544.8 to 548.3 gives 1.14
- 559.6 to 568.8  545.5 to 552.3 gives 1.09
